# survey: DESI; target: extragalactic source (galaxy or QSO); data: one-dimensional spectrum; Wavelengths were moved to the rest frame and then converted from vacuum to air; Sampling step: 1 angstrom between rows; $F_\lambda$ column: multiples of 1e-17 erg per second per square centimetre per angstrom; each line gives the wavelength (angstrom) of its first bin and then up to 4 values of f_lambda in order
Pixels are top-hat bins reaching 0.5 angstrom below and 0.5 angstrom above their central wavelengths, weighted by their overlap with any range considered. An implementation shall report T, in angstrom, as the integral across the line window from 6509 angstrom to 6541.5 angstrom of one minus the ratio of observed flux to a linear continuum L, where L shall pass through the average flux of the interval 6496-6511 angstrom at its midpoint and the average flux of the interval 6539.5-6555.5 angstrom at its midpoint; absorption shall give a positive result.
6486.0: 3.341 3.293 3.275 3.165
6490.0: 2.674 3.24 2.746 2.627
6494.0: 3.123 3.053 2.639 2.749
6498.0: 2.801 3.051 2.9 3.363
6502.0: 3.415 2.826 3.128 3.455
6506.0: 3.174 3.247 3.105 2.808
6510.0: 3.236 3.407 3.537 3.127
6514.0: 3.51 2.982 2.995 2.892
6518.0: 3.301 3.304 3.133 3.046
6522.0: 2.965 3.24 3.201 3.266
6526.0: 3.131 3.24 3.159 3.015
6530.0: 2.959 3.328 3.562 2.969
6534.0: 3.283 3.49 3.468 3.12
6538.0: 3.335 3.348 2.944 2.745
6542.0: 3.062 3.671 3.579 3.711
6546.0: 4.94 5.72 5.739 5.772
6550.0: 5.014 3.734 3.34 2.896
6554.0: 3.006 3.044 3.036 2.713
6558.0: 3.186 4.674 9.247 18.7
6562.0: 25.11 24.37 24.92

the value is 2.8 angstrom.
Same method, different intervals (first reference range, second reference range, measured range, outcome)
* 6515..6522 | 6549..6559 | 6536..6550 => -2.5 angstrom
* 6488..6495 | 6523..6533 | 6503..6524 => -0.5 angstrom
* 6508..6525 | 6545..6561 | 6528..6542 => 2.8 angstrom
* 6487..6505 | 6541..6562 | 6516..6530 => 3.4 angstrom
